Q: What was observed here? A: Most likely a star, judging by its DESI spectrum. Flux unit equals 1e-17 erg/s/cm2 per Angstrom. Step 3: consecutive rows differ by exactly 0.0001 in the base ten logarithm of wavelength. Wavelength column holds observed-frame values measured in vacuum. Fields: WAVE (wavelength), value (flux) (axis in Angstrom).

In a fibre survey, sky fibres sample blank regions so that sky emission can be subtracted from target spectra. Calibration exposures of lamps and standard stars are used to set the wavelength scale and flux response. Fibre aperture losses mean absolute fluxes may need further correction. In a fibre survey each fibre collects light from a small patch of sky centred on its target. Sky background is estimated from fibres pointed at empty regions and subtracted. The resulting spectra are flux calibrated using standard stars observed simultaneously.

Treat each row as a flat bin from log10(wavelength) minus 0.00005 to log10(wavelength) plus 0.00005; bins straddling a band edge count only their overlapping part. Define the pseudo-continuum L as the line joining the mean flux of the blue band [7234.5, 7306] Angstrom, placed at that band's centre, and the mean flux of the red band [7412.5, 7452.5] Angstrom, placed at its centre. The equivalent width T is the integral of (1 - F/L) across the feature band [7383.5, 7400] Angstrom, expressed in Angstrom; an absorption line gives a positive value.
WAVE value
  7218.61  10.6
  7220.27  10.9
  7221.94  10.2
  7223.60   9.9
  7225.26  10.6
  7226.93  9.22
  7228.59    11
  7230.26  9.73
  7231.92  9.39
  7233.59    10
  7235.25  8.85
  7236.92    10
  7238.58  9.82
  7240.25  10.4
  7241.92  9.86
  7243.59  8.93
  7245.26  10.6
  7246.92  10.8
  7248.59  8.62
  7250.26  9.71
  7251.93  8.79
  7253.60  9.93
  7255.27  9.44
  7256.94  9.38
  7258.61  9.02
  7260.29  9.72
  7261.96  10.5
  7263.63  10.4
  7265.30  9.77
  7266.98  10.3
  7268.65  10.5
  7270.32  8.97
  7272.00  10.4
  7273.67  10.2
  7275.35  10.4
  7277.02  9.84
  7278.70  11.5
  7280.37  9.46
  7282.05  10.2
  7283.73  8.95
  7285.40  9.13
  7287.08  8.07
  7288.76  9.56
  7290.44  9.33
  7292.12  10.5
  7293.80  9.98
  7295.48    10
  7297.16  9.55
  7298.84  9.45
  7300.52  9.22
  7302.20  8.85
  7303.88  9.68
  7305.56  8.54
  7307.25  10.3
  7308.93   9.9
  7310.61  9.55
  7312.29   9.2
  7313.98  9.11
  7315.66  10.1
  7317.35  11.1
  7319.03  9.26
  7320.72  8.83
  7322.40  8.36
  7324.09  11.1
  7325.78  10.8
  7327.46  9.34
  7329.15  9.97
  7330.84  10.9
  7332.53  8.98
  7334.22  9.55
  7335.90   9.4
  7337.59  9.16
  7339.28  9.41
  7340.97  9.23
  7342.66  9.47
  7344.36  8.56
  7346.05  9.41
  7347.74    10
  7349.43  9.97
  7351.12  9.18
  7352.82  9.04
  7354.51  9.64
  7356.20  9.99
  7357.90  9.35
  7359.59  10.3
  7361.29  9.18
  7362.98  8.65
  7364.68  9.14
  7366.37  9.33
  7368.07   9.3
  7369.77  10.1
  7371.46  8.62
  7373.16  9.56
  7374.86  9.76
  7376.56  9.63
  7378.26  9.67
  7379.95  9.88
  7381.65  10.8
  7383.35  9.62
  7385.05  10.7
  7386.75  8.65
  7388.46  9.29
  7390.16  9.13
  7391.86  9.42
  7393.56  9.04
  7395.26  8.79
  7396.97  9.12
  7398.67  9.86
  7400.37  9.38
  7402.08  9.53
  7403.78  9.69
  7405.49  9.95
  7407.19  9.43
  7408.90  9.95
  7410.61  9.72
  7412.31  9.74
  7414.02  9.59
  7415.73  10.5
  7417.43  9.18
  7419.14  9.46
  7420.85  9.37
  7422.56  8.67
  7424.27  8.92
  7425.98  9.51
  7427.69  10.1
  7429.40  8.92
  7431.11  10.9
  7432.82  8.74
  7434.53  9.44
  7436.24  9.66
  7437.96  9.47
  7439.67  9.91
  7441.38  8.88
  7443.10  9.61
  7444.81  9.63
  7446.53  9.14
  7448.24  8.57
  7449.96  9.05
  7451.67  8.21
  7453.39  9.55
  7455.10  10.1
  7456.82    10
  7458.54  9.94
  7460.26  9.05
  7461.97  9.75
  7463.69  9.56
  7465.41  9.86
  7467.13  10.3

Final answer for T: 0.2 Angstrom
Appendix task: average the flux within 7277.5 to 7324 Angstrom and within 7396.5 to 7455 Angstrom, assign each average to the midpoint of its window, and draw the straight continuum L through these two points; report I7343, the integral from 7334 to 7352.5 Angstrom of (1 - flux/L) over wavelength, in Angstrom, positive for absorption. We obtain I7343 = 0.3 Angstrom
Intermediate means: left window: 9.57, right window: 9.46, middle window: 9.38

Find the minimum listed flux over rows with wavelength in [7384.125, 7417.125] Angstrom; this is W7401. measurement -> 8.65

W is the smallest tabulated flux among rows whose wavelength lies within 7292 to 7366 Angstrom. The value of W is 8.36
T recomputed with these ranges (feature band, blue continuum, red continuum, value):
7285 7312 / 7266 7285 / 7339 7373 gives 1.04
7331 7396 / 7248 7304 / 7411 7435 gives 0.83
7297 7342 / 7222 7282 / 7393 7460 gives 0.65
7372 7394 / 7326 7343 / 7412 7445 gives -0.18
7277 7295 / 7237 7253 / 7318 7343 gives -0.01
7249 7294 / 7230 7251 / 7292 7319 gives -0.26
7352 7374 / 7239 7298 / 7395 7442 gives 0.51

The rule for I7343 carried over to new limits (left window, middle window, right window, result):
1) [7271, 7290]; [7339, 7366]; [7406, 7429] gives 0.7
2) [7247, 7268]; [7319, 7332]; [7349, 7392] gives -0.3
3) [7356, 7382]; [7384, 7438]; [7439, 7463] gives -0.2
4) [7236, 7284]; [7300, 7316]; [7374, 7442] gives 0.6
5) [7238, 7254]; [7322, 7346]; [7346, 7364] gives -0.1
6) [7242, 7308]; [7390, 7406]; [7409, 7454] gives 0.1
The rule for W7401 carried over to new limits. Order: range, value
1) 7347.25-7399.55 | 8.62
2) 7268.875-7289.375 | 8.07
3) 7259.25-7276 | 8.97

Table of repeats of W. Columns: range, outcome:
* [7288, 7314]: 8.54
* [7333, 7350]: 8.56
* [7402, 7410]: 9.43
